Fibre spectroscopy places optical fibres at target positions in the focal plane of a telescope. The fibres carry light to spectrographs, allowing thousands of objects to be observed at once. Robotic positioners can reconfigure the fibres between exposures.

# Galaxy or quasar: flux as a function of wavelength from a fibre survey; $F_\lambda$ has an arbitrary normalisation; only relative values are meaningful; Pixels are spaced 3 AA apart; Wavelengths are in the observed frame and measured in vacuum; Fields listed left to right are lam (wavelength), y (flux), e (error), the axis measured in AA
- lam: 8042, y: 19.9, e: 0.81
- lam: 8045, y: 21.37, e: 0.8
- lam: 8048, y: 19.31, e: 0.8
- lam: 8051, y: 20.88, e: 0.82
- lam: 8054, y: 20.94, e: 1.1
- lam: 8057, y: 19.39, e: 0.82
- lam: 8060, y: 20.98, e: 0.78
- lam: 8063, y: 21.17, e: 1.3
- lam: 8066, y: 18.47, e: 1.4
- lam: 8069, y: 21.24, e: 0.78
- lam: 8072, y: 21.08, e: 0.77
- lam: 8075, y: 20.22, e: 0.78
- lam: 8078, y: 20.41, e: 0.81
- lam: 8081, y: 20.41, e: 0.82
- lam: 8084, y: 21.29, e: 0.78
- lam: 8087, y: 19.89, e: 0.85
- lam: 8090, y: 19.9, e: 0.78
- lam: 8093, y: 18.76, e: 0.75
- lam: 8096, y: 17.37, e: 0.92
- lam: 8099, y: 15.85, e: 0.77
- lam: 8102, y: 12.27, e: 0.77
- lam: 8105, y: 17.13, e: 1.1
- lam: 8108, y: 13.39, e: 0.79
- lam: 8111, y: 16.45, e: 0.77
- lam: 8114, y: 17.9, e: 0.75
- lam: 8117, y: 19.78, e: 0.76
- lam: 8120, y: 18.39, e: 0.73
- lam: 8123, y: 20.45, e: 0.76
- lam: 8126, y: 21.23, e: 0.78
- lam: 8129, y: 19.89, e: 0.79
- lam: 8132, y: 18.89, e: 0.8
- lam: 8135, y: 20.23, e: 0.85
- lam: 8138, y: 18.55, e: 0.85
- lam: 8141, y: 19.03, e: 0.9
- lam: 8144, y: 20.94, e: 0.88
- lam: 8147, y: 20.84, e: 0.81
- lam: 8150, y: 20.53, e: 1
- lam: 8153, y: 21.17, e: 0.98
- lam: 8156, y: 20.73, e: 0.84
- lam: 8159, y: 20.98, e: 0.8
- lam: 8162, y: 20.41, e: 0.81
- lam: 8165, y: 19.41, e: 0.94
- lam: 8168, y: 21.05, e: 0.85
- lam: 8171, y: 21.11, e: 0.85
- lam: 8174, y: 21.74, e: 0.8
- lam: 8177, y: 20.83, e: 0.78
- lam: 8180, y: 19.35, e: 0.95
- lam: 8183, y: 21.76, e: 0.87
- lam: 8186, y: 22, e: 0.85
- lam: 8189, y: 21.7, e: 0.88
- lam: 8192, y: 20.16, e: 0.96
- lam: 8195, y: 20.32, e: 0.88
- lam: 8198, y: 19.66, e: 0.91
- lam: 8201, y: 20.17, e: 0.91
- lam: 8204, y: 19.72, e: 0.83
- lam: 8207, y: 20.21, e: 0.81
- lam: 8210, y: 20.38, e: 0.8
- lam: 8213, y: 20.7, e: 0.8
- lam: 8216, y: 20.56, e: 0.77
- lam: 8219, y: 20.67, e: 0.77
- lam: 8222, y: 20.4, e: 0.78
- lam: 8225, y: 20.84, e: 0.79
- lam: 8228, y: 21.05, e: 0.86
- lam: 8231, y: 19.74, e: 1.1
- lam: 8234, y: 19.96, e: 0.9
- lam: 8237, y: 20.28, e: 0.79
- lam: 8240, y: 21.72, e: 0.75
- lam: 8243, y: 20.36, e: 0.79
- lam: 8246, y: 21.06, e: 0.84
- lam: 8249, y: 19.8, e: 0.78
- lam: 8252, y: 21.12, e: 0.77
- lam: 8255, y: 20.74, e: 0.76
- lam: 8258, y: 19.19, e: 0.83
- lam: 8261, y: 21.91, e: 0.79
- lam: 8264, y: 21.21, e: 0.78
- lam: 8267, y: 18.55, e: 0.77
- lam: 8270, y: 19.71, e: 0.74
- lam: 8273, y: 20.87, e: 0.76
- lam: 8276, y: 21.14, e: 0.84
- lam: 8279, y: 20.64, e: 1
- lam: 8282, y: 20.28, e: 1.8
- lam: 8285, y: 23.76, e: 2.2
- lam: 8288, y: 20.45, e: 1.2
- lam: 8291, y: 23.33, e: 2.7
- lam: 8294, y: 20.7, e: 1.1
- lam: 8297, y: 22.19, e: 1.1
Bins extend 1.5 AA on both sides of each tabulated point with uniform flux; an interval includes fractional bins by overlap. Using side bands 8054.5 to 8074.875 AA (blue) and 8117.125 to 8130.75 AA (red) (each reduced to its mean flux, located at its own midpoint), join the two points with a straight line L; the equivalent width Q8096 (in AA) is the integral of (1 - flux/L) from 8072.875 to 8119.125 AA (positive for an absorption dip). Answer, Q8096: 4.7 AA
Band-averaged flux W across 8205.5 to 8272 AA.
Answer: 20.5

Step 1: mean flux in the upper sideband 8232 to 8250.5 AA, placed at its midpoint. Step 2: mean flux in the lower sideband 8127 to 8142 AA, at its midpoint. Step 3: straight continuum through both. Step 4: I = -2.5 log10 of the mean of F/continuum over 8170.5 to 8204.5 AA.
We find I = -0.04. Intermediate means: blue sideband 19.4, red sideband 20.5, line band 20.7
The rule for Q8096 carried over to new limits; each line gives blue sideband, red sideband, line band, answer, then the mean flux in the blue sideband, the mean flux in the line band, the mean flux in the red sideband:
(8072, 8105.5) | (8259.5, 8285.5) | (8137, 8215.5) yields -3.4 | 18.7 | 20.5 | 20.8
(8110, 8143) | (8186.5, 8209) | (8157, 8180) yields -0.9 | 19.2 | 20.7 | 20.4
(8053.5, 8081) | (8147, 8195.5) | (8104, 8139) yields 3.6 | 20.4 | 18.5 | 20.8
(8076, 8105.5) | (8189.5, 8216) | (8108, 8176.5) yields -2.1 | 18.4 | 19.9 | 20.2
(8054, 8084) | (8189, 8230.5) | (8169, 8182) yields -0.2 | 20.4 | 20.8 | 20.4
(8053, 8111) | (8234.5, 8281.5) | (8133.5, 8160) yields -1.1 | 18.9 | 20.3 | 20.5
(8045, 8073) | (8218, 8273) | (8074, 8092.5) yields 0.1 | 20.4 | 20.3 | 20.5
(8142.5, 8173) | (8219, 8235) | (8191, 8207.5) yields 0.4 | 20.7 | 20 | 20.4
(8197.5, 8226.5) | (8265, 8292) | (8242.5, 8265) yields 0.0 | 20.4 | 20.7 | 20.9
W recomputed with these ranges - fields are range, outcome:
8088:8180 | 19.2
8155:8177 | 20.8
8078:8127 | 18.2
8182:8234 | 20.6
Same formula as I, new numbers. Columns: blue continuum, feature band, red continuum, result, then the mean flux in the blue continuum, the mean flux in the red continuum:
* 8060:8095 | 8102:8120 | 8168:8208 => 0.22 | 20.2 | 20.7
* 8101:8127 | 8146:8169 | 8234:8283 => -0.12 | 17.5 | 20.5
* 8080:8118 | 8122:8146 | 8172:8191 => -0.04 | 17.7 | 21.2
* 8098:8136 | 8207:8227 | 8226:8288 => -0.04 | 17.8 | 20.7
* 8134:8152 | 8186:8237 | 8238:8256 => 0.01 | 20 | 20.8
